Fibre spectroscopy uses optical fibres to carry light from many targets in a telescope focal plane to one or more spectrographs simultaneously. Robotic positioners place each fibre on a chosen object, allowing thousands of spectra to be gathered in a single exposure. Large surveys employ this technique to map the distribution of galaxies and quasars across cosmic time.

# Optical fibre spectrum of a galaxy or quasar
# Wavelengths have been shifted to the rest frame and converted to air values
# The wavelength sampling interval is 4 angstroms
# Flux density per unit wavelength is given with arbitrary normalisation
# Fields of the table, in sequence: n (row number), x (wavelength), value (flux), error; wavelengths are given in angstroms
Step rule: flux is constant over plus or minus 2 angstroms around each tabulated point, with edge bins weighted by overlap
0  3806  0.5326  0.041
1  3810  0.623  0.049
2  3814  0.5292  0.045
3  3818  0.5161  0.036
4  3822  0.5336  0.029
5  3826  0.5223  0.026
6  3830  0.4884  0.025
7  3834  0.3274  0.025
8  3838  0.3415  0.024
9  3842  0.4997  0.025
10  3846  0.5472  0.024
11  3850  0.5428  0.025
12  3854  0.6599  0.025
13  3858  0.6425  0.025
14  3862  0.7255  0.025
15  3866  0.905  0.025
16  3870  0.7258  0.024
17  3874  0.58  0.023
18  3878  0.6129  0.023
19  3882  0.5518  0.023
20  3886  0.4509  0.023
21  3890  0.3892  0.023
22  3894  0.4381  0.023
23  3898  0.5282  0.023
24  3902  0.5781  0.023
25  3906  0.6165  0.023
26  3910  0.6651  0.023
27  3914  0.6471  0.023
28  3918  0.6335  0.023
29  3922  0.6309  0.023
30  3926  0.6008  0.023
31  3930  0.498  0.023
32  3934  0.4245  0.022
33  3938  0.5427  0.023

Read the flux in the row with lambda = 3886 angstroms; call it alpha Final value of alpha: 0.4509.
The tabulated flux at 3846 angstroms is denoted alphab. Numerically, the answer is 0.5472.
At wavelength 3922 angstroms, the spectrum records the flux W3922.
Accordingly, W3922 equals 0.6309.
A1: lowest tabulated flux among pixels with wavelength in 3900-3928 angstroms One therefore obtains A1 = 0.5781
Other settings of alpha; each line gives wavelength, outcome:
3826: 0.5223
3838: 0.3415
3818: 0.5161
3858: 0.6425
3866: 0.905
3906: 0.6165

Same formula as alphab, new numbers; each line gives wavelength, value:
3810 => 0.623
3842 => 0.4997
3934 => 0.4245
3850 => 0.5428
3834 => 0.3274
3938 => 0.5427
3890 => 0.3892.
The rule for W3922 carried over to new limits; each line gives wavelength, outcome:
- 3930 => 0.498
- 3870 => 0.7258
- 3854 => 0.6599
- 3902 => 0.5781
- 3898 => 0.5282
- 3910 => 0.6651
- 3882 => 0.5518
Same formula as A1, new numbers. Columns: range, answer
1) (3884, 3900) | 0.3892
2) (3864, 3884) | 0.5518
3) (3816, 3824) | 0.5161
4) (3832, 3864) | 0.3274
